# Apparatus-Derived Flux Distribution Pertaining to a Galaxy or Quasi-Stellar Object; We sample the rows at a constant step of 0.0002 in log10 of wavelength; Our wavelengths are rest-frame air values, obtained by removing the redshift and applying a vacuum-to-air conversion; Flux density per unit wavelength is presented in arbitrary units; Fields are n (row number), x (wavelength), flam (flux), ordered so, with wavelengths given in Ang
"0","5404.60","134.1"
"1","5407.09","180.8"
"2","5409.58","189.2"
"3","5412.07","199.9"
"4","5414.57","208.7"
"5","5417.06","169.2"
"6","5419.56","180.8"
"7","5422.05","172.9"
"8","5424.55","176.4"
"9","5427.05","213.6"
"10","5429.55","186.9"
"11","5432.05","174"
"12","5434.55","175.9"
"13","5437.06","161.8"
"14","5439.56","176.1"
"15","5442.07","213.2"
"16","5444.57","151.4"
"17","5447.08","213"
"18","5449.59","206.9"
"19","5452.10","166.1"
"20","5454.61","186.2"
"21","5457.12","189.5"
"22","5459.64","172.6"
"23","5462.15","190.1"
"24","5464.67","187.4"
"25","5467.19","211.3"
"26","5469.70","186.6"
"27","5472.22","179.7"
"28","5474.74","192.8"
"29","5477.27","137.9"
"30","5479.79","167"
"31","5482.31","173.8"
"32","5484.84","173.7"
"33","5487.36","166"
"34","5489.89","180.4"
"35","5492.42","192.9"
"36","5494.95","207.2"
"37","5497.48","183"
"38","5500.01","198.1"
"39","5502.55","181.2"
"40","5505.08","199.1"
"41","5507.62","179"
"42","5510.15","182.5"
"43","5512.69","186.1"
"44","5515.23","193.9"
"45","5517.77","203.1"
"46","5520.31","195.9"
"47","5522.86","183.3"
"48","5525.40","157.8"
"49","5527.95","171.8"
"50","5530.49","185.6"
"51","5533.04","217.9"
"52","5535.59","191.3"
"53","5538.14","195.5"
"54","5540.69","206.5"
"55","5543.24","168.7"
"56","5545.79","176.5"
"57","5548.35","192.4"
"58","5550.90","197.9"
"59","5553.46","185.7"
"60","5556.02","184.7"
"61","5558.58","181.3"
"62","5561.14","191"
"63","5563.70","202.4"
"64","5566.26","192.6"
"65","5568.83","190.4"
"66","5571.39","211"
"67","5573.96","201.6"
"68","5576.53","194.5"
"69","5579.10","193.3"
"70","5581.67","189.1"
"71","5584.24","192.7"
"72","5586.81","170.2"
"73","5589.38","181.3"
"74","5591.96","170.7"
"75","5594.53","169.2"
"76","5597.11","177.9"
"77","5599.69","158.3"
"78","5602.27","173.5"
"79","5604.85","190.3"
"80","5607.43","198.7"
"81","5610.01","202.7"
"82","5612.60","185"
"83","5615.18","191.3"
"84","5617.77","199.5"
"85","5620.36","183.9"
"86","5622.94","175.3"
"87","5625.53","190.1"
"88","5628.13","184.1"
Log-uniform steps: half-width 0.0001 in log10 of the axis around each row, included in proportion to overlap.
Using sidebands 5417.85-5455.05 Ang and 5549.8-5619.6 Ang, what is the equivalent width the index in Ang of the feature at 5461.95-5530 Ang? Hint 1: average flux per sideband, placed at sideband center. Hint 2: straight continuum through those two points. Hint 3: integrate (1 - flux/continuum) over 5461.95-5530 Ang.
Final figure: 0.57 Ang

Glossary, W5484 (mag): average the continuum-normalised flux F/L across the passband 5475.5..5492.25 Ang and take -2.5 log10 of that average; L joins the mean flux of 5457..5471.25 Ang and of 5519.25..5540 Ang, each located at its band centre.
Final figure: 0.12 mag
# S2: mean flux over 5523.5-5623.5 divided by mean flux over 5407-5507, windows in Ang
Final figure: 1.02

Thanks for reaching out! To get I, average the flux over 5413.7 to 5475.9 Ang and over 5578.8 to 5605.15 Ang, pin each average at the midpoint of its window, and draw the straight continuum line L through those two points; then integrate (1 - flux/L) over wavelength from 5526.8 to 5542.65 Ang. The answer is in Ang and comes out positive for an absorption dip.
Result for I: -1.1 Ang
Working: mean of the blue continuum 186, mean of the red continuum 178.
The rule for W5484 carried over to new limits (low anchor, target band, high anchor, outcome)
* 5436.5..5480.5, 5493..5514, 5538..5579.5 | -0.014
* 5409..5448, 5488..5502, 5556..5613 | -0.027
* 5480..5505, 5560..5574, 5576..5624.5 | -0.079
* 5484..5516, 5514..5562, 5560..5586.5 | 0.014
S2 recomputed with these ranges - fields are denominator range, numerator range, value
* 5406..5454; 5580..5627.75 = 0.99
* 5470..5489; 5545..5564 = 1.10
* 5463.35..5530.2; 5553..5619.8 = 1.02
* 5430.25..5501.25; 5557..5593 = 1.04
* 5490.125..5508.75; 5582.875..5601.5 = 0.91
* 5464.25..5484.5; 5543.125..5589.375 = 1.06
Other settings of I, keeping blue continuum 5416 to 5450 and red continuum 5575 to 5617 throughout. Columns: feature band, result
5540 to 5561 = -0.3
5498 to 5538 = -1.1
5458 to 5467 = -0.2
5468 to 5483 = 0.8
